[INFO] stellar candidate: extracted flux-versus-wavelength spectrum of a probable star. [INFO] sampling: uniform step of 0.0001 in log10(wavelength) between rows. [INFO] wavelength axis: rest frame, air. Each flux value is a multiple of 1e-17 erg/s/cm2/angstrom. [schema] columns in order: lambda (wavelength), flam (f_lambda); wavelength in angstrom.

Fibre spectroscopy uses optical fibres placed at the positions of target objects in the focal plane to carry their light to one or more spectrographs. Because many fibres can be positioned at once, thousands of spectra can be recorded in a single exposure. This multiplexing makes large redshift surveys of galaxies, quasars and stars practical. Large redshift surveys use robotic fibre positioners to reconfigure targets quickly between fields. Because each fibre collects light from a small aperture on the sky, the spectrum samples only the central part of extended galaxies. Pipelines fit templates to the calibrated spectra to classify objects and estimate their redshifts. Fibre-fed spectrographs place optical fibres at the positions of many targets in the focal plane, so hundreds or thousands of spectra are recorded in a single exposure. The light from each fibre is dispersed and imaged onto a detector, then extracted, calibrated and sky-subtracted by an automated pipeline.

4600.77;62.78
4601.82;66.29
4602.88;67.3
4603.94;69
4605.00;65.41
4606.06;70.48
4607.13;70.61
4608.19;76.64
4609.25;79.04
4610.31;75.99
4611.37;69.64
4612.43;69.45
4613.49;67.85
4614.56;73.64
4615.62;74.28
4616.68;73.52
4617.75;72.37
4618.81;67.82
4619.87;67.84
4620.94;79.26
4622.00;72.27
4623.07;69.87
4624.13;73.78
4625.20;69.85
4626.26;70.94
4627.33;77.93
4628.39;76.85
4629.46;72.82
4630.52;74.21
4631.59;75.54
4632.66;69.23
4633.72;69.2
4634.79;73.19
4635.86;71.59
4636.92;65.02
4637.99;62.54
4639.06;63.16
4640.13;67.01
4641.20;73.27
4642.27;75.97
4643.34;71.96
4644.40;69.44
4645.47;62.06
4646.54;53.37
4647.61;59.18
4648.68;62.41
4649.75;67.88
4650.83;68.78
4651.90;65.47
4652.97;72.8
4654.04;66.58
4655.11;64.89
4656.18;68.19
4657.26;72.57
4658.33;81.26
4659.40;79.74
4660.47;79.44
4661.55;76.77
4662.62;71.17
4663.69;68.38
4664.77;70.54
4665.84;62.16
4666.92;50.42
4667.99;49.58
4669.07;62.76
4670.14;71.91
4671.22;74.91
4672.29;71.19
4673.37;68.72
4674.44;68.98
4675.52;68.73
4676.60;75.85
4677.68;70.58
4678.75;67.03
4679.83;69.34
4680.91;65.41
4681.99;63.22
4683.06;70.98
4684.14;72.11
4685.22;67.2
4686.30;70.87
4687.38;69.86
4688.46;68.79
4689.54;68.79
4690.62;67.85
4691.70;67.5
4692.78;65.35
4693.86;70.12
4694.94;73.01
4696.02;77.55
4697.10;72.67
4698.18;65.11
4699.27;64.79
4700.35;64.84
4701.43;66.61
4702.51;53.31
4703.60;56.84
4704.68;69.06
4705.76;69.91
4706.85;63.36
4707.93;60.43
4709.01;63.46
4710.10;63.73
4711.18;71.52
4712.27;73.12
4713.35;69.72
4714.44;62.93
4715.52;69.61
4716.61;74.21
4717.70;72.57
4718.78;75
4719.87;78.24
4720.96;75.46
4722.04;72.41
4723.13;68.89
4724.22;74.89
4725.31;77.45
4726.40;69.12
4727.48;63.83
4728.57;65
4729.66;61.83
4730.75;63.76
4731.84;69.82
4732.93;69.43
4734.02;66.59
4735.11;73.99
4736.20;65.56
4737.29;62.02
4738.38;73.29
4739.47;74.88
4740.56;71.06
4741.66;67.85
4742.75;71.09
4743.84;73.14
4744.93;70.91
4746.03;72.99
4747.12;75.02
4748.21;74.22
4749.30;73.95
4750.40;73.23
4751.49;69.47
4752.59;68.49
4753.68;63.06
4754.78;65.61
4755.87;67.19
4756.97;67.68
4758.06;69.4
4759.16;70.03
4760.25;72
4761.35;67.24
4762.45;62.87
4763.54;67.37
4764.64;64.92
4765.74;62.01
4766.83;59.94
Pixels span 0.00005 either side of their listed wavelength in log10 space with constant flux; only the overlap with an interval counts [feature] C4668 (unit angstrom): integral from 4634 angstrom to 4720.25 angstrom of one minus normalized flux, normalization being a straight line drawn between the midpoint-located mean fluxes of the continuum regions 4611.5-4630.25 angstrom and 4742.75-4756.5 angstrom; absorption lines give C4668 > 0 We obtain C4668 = 4.09 angstrom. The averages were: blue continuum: 72.4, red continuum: 70.6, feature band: 68.2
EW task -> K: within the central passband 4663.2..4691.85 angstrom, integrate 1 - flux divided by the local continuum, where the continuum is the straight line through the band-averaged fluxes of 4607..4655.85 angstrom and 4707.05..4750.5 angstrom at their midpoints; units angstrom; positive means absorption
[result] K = 1.05 angstrom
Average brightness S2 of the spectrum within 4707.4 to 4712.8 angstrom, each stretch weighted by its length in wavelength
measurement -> 66.4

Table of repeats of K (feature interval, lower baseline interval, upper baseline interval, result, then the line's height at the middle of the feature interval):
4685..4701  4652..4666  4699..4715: -0.47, 67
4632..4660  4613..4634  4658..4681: 0.99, 70.9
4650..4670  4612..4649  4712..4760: 0.45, 70.1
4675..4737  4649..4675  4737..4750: 1.72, 70.5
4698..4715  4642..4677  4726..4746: 0.88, 68.5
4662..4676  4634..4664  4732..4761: 0.63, 69.3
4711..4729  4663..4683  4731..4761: -0.68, 68.9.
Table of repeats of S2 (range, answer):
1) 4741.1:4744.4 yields 70.7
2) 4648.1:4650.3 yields 64.8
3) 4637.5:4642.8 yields 68.4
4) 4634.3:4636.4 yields 72.5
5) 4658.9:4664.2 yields 75.1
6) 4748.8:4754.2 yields 69.6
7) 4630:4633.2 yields 73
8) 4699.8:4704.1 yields 60.4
